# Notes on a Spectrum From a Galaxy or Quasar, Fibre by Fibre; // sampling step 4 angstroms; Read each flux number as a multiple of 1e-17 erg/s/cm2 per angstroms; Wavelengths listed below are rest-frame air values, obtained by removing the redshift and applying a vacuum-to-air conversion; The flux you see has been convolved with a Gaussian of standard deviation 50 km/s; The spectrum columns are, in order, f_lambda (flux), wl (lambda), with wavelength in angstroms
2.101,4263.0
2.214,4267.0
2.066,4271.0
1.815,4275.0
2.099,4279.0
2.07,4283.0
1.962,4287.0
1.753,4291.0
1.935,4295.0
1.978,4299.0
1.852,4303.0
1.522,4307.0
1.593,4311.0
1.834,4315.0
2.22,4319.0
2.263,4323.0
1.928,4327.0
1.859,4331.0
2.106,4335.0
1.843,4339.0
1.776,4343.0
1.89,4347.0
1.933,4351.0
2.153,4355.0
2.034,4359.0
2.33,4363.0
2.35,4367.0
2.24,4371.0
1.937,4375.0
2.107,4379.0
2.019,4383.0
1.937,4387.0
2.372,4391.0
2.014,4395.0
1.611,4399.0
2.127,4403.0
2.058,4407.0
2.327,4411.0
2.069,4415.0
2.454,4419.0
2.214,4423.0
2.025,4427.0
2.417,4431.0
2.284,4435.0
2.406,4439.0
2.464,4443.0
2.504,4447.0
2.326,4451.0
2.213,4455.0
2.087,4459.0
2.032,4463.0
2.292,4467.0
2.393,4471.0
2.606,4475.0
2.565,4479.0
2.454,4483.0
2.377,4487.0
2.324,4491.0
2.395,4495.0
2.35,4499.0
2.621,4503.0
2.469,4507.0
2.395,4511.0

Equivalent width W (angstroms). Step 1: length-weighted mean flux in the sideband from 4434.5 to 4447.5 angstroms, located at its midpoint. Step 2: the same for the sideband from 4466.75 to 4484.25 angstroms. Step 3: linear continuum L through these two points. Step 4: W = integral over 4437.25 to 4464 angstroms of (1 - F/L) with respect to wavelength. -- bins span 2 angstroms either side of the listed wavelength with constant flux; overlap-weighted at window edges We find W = 1.50 angstroms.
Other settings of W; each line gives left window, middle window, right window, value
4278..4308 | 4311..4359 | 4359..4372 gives 3.3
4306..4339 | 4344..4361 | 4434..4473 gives 0.2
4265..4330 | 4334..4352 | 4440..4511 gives 1.4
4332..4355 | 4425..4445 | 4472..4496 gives -0.4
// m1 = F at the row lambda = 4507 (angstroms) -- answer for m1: 2.469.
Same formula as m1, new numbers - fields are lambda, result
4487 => 2.377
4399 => 1.611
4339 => 1.843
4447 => 2.504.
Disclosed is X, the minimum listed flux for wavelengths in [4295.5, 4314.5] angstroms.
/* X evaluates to 1.522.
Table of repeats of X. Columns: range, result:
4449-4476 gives 2.032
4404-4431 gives 2.025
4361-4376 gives 1.937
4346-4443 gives 1.611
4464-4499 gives 2.292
